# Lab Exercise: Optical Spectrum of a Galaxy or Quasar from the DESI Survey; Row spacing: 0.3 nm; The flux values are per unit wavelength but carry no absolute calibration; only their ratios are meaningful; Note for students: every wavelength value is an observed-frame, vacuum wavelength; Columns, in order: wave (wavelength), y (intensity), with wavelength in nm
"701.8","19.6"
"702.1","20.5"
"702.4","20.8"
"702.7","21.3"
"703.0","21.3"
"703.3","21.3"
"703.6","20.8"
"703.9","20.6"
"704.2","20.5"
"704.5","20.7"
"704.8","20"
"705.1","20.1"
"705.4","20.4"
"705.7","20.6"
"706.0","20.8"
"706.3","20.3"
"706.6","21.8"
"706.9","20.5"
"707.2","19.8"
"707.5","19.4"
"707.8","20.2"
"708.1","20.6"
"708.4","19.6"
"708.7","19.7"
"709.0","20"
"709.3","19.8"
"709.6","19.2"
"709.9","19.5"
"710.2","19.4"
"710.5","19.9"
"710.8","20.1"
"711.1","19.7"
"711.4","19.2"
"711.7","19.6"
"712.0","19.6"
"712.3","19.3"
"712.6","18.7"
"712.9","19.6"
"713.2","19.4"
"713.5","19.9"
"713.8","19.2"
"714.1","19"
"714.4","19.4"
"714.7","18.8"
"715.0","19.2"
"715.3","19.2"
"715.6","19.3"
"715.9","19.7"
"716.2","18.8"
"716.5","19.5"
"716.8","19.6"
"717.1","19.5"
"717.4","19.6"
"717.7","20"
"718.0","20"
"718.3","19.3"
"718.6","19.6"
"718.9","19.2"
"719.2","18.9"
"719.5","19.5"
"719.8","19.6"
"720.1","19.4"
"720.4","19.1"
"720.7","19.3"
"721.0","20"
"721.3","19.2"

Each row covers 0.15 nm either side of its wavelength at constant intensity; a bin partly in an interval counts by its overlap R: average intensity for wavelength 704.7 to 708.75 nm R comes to 20.3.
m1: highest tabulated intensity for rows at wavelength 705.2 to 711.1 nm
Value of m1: 21.8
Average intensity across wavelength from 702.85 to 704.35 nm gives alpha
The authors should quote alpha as 20.9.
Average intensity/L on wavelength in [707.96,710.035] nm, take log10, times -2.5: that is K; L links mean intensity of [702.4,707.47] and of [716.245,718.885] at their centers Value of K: 0.03 mag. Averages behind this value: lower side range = 20.6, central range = 19.8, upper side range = 19.6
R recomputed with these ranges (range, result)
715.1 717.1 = 19.4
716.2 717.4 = 19.5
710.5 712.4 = 19.6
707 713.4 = 19.6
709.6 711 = 19.7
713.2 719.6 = 19.4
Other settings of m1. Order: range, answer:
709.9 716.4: 20.1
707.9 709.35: 20.6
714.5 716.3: 19.7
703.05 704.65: 21.3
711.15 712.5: 19.6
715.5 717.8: 20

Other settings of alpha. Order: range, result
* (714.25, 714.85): 19.1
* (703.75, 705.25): 20.4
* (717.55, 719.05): 19.6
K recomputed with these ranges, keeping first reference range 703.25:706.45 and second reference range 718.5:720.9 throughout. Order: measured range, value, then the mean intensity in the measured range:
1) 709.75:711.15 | 0.02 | 19.7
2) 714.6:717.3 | 0.02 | 19.3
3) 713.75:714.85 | 0.04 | 19.1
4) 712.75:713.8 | 0.02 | 19.6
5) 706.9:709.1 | 0.02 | 19.9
